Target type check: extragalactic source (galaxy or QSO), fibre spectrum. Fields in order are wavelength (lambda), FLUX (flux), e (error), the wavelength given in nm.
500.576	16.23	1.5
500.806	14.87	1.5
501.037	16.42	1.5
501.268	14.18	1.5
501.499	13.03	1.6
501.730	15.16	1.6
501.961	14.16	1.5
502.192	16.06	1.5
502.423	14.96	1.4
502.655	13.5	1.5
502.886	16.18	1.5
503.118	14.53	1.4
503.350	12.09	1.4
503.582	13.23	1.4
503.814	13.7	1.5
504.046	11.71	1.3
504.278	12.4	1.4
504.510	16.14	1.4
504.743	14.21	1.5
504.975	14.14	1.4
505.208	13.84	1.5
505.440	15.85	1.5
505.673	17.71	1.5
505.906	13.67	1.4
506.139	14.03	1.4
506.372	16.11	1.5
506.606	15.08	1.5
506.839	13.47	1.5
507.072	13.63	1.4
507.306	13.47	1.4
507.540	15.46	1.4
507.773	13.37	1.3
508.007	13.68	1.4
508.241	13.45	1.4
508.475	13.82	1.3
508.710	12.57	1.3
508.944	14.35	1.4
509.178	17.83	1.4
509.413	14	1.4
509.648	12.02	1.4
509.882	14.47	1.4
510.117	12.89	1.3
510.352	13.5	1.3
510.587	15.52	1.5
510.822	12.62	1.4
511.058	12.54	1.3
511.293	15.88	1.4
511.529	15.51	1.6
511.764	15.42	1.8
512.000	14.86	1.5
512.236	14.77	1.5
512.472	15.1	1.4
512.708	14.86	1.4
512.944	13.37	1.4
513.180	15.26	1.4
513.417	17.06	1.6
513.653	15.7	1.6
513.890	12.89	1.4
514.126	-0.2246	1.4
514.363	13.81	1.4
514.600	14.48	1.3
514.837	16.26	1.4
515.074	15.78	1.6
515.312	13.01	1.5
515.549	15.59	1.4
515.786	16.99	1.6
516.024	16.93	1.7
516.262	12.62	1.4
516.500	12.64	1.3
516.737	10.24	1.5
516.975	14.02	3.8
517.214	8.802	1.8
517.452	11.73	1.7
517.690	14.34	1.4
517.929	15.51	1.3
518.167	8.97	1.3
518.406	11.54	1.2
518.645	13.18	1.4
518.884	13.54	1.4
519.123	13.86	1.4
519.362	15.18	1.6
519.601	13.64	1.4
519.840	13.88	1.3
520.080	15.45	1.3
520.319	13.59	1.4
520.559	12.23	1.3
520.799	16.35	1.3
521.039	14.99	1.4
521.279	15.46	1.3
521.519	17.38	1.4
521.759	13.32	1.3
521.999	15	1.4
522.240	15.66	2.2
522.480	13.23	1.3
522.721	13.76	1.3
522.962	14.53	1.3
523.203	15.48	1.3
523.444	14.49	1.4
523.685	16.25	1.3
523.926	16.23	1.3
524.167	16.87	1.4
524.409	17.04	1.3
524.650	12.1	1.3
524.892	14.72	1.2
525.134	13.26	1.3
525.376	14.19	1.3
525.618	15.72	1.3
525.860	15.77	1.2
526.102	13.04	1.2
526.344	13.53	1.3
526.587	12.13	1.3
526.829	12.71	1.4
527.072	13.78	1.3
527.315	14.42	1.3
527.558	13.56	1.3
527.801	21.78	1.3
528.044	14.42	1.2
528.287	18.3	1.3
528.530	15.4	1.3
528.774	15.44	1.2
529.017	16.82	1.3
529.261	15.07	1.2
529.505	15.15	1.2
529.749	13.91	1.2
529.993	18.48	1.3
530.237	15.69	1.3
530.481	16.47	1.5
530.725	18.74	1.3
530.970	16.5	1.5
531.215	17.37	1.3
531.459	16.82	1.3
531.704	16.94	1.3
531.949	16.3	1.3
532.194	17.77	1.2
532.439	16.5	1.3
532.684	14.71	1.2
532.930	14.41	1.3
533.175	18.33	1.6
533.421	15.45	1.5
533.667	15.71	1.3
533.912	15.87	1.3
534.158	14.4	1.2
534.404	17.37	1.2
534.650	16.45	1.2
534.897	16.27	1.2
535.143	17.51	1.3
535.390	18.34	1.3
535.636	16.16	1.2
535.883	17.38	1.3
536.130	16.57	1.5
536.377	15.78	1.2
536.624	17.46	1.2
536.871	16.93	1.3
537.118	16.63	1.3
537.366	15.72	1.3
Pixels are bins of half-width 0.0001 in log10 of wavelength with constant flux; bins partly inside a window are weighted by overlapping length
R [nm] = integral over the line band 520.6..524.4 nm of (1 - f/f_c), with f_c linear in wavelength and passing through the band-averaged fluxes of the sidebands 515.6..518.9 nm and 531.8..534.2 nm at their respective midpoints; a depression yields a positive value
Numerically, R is -0.35 nm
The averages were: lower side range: 13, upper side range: 16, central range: 15.3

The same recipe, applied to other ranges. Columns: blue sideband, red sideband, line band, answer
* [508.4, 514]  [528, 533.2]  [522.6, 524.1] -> 0.04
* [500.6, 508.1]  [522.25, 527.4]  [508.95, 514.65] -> 0.20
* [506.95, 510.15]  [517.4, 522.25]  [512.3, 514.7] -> 0.13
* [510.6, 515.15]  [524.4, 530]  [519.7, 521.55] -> -0.04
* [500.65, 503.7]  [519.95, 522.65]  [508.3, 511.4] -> 0.13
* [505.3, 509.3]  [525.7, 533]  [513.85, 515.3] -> 0.27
